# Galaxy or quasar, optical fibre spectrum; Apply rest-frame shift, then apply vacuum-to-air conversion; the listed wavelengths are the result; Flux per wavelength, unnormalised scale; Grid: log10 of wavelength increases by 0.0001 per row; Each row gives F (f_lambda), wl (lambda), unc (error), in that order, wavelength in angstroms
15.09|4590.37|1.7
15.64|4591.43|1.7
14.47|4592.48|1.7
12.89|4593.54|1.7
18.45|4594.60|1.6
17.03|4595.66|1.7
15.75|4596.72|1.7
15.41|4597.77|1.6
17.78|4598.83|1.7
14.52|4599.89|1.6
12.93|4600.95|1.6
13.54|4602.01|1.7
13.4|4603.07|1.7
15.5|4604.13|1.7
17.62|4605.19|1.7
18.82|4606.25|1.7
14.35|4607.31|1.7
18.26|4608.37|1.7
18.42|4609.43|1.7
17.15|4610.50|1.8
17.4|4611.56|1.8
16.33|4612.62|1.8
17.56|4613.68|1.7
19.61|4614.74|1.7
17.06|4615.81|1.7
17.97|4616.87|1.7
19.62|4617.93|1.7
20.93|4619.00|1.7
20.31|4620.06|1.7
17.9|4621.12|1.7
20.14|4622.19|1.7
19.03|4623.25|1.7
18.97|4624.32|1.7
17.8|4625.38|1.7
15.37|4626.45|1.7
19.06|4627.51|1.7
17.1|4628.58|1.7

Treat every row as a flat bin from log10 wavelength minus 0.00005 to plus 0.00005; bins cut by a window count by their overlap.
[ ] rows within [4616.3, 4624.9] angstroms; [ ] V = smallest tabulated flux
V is 17.9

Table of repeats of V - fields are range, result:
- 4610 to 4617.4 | 16.33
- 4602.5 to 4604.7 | 13.4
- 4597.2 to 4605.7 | 12.93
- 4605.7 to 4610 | 14.35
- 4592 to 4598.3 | 12.89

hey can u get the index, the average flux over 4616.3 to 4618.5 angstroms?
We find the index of 18.8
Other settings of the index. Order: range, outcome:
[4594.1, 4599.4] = 16.9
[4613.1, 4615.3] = 18.5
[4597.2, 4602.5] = 14.9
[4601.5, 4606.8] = 15.8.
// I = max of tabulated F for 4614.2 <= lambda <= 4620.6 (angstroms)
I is 20.93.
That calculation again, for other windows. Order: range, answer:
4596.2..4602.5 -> 17.78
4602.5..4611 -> 18.82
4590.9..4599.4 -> 18.45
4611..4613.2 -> 17.4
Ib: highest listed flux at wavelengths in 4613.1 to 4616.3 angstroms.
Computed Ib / 19.61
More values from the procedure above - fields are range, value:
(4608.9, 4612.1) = 18.42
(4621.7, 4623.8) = 20.14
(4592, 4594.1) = 14.47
